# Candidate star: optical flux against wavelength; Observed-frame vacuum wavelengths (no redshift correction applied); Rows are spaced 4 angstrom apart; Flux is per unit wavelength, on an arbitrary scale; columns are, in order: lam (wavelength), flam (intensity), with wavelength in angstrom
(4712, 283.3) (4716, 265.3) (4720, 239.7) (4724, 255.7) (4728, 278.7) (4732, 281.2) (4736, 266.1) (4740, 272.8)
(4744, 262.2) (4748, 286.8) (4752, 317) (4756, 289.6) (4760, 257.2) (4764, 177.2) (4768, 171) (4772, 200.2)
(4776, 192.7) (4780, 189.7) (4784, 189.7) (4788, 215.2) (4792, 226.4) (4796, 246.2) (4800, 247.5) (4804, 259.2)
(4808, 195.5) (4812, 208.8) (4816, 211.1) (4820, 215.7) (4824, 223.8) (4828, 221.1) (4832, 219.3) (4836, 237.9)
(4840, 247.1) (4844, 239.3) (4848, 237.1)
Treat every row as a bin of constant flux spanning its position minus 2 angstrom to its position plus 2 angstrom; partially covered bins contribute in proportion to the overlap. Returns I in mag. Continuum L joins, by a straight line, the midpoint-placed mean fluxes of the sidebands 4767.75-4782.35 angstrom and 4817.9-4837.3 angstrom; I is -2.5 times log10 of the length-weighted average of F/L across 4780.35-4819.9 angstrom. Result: -0.07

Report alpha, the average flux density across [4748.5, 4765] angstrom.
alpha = 268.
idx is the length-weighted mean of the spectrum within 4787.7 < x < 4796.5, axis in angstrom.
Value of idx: 229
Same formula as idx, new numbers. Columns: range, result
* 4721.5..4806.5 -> 242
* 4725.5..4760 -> 280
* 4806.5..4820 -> 207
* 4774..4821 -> 216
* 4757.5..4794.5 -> 204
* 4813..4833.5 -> 218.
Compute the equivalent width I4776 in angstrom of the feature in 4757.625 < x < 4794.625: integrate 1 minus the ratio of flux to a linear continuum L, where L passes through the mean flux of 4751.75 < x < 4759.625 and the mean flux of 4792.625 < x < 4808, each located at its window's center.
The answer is 8.8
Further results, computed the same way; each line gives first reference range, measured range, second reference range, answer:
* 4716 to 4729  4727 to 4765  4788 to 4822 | -3.4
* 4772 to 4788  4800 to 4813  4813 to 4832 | -1.1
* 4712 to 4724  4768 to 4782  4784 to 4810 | 2.7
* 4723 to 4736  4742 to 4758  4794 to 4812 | -1.7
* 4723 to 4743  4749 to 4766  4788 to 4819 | -0.4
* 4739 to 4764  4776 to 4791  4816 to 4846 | 3.3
